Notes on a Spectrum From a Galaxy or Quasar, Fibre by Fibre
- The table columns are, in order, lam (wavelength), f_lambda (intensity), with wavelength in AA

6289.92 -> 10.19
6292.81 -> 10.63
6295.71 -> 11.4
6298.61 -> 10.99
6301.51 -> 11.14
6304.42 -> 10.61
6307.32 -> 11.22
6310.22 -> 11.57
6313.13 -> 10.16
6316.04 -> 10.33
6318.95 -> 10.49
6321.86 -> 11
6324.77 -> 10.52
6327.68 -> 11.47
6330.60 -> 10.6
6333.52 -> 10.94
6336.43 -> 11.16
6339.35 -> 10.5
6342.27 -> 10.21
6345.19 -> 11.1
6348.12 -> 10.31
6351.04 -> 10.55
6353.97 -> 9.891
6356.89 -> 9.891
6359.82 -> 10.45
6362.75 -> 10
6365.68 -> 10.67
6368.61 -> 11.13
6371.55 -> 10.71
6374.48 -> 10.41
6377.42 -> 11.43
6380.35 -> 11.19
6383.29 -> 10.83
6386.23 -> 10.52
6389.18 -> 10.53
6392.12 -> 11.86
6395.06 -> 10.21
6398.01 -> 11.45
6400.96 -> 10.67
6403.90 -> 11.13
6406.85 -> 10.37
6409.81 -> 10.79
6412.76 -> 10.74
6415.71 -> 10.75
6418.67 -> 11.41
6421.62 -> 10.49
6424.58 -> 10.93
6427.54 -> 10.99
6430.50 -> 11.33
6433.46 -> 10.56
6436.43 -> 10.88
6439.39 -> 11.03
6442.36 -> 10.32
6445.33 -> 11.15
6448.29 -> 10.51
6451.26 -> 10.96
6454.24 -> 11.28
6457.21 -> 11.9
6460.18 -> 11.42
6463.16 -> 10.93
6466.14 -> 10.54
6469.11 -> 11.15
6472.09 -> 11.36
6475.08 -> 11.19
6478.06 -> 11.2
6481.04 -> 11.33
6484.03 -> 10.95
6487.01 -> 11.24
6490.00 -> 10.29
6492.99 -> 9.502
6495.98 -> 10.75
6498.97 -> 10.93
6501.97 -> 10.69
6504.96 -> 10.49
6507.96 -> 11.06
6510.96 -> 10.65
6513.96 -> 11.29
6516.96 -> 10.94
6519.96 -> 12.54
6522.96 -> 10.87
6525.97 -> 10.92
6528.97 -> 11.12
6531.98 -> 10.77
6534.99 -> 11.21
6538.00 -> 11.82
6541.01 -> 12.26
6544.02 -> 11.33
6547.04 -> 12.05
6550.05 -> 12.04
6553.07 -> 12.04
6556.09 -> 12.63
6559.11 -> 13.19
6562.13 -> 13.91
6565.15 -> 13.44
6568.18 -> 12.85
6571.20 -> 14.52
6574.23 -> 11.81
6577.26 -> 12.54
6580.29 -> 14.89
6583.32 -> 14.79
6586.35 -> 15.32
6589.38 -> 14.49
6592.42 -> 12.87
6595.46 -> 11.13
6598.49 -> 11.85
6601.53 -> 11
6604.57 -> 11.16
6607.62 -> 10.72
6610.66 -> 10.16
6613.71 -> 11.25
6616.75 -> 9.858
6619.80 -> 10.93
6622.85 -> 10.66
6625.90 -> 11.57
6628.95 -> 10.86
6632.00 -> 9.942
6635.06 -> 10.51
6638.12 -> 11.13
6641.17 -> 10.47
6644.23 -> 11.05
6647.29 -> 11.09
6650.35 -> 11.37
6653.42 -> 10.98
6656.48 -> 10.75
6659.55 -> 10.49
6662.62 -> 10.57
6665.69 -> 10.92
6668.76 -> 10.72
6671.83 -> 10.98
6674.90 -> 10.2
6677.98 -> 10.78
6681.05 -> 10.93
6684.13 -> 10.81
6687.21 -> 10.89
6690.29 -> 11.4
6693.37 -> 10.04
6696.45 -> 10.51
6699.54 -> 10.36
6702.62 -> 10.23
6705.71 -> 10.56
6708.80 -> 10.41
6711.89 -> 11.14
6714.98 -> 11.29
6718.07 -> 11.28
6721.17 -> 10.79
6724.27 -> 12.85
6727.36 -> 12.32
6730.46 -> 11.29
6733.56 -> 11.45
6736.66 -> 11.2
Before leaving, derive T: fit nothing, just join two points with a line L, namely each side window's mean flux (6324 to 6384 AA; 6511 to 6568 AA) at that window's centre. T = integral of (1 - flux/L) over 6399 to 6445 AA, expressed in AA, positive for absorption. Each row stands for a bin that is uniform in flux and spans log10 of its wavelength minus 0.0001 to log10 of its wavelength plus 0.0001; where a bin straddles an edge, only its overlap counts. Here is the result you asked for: 1.14 AA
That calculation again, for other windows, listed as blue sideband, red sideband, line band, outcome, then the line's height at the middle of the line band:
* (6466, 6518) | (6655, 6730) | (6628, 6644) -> 0.40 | 10.9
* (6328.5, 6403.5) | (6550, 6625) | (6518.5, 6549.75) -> 1.25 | 12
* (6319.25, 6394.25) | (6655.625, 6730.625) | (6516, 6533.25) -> -0.65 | 10.8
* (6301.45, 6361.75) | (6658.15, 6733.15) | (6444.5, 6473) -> -0.98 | 10.7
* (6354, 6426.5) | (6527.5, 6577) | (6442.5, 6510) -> 3.79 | 11.6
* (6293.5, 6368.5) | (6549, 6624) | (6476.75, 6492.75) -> 1.15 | 11.7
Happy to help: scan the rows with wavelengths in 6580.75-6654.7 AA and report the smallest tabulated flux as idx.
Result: 9.858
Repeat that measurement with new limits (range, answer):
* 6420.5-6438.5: 10.49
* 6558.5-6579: 11.81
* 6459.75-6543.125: 9.502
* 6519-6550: 10.77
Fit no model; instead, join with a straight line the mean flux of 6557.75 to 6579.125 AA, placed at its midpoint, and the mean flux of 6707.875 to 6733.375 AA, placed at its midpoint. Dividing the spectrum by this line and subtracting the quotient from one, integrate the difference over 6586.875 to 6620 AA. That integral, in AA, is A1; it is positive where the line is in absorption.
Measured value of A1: 3.3 AA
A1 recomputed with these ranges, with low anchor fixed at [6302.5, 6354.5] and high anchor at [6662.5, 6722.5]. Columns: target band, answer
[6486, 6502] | 0.29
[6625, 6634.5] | 0.03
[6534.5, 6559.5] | -3.06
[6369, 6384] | -0.30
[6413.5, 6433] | -0.41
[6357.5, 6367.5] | 0.34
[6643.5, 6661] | -0.34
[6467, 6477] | -0.43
